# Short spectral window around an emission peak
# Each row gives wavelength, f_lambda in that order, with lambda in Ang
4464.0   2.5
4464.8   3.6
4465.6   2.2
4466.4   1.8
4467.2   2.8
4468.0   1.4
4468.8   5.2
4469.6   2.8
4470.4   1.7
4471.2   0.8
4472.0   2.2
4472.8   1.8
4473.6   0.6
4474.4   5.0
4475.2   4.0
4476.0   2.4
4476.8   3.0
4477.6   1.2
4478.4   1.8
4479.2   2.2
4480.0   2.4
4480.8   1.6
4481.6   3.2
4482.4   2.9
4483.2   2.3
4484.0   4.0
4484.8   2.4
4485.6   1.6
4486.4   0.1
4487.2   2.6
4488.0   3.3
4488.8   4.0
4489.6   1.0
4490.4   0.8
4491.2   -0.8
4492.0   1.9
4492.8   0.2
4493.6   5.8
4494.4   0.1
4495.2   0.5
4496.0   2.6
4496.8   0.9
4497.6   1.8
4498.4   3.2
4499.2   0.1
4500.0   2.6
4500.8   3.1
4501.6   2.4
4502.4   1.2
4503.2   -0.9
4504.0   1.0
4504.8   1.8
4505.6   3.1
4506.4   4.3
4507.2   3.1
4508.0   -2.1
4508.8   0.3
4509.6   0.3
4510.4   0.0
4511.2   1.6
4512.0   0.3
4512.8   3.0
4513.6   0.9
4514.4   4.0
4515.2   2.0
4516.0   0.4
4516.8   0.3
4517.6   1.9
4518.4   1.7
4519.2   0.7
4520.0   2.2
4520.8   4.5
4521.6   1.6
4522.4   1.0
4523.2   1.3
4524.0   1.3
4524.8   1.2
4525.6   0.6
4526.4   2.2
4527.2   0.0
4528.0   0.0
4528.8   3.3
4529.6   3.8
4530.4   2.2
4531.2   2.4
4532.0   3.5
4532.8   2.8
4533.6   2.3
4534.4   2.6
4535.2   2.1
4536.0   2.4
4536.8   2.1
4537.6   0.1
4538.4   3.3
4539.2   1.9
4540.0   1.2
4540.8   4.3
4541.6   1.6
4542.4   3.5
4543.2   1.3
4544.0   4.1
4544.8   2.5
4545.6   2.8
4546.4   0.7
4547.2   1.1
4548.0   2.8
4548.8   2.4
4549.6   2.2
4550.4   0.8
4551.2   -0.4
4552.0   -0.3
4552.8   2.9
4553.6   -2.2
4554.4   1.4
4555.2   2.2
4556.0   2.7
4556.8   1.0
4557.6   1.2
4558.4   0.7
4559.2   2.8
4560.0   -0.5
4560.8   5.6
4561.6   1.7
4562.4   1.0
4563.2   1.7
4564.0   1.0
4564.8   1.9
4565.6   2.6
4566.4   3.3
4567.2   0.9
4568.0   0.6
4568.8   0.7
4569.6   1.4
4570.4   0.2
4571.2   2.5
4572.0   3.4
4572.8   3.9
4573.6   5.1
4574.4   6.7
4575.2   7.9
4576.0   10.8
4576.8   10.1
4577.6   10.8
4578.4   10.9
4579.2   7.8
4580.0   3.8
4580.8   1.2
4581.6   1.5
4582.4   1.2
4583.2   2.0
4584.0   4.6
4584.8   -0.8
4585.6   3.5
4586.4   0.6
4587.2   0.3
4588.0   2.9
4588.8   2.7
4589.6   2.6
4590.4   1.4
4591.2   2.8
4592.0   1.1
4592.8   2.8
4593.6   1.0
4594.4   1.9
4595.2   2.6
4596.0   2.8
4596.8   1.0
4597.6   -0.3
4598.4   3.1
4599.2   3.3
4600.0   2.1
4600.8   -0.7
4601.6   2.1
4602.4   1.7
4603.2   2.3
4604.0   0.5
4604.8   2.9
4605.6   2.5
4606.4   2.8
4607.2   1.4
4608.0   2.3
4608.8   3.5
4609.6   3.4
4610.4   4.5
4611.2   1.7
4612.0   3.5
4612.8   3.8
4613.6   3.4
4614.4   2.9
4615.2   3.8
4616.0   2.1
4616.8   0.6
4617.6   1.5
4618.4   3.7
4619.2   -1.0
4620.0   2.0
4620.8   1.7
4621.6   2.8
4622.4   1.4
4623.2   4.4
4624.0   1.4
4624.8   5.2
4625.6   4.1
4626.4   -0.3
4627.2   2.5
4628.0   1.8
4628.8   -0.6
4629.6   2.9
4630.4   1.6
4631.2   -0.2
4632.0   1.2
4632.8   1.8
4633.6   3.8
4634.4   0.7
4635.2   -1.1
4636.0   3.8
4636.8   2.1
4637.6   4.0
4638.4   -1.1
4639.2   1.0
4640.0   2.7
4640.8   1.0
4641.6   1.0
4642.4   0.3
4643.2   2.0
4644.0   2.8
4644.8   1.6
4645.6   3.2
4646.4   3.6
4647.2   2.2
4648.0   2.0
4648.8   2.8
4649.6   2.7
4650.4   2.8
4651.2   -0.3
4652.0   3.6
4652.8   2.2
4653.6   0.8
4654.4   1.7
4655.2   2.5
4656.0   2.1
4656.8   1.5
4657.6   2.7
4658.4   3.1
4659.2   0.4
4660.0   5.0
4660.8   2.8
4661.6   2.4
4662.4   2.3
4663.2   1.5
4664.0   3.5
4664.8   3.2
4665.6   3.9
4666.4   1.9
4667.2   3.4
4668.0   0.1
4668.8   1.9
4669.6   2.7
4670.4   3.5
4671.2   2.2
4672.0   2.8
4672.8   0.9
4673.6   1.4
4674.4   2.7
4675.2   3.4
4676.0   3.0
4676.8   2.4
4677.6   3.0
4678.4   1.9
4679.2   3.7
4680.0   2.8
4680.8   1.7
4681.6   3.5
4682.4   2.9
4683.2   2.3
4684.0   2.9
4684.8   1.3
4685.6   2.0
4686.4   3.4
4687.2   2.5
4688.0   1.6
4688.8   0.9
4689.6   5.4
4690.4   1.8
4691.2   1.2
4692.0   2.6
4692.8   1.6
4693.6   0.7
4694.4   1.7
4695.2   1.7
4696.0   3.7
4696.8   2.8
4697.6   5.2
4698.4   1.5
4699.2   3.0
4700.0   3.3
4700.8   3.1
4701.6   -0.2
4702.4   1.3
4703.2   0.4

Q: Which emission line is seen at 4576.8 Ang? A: [O II]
